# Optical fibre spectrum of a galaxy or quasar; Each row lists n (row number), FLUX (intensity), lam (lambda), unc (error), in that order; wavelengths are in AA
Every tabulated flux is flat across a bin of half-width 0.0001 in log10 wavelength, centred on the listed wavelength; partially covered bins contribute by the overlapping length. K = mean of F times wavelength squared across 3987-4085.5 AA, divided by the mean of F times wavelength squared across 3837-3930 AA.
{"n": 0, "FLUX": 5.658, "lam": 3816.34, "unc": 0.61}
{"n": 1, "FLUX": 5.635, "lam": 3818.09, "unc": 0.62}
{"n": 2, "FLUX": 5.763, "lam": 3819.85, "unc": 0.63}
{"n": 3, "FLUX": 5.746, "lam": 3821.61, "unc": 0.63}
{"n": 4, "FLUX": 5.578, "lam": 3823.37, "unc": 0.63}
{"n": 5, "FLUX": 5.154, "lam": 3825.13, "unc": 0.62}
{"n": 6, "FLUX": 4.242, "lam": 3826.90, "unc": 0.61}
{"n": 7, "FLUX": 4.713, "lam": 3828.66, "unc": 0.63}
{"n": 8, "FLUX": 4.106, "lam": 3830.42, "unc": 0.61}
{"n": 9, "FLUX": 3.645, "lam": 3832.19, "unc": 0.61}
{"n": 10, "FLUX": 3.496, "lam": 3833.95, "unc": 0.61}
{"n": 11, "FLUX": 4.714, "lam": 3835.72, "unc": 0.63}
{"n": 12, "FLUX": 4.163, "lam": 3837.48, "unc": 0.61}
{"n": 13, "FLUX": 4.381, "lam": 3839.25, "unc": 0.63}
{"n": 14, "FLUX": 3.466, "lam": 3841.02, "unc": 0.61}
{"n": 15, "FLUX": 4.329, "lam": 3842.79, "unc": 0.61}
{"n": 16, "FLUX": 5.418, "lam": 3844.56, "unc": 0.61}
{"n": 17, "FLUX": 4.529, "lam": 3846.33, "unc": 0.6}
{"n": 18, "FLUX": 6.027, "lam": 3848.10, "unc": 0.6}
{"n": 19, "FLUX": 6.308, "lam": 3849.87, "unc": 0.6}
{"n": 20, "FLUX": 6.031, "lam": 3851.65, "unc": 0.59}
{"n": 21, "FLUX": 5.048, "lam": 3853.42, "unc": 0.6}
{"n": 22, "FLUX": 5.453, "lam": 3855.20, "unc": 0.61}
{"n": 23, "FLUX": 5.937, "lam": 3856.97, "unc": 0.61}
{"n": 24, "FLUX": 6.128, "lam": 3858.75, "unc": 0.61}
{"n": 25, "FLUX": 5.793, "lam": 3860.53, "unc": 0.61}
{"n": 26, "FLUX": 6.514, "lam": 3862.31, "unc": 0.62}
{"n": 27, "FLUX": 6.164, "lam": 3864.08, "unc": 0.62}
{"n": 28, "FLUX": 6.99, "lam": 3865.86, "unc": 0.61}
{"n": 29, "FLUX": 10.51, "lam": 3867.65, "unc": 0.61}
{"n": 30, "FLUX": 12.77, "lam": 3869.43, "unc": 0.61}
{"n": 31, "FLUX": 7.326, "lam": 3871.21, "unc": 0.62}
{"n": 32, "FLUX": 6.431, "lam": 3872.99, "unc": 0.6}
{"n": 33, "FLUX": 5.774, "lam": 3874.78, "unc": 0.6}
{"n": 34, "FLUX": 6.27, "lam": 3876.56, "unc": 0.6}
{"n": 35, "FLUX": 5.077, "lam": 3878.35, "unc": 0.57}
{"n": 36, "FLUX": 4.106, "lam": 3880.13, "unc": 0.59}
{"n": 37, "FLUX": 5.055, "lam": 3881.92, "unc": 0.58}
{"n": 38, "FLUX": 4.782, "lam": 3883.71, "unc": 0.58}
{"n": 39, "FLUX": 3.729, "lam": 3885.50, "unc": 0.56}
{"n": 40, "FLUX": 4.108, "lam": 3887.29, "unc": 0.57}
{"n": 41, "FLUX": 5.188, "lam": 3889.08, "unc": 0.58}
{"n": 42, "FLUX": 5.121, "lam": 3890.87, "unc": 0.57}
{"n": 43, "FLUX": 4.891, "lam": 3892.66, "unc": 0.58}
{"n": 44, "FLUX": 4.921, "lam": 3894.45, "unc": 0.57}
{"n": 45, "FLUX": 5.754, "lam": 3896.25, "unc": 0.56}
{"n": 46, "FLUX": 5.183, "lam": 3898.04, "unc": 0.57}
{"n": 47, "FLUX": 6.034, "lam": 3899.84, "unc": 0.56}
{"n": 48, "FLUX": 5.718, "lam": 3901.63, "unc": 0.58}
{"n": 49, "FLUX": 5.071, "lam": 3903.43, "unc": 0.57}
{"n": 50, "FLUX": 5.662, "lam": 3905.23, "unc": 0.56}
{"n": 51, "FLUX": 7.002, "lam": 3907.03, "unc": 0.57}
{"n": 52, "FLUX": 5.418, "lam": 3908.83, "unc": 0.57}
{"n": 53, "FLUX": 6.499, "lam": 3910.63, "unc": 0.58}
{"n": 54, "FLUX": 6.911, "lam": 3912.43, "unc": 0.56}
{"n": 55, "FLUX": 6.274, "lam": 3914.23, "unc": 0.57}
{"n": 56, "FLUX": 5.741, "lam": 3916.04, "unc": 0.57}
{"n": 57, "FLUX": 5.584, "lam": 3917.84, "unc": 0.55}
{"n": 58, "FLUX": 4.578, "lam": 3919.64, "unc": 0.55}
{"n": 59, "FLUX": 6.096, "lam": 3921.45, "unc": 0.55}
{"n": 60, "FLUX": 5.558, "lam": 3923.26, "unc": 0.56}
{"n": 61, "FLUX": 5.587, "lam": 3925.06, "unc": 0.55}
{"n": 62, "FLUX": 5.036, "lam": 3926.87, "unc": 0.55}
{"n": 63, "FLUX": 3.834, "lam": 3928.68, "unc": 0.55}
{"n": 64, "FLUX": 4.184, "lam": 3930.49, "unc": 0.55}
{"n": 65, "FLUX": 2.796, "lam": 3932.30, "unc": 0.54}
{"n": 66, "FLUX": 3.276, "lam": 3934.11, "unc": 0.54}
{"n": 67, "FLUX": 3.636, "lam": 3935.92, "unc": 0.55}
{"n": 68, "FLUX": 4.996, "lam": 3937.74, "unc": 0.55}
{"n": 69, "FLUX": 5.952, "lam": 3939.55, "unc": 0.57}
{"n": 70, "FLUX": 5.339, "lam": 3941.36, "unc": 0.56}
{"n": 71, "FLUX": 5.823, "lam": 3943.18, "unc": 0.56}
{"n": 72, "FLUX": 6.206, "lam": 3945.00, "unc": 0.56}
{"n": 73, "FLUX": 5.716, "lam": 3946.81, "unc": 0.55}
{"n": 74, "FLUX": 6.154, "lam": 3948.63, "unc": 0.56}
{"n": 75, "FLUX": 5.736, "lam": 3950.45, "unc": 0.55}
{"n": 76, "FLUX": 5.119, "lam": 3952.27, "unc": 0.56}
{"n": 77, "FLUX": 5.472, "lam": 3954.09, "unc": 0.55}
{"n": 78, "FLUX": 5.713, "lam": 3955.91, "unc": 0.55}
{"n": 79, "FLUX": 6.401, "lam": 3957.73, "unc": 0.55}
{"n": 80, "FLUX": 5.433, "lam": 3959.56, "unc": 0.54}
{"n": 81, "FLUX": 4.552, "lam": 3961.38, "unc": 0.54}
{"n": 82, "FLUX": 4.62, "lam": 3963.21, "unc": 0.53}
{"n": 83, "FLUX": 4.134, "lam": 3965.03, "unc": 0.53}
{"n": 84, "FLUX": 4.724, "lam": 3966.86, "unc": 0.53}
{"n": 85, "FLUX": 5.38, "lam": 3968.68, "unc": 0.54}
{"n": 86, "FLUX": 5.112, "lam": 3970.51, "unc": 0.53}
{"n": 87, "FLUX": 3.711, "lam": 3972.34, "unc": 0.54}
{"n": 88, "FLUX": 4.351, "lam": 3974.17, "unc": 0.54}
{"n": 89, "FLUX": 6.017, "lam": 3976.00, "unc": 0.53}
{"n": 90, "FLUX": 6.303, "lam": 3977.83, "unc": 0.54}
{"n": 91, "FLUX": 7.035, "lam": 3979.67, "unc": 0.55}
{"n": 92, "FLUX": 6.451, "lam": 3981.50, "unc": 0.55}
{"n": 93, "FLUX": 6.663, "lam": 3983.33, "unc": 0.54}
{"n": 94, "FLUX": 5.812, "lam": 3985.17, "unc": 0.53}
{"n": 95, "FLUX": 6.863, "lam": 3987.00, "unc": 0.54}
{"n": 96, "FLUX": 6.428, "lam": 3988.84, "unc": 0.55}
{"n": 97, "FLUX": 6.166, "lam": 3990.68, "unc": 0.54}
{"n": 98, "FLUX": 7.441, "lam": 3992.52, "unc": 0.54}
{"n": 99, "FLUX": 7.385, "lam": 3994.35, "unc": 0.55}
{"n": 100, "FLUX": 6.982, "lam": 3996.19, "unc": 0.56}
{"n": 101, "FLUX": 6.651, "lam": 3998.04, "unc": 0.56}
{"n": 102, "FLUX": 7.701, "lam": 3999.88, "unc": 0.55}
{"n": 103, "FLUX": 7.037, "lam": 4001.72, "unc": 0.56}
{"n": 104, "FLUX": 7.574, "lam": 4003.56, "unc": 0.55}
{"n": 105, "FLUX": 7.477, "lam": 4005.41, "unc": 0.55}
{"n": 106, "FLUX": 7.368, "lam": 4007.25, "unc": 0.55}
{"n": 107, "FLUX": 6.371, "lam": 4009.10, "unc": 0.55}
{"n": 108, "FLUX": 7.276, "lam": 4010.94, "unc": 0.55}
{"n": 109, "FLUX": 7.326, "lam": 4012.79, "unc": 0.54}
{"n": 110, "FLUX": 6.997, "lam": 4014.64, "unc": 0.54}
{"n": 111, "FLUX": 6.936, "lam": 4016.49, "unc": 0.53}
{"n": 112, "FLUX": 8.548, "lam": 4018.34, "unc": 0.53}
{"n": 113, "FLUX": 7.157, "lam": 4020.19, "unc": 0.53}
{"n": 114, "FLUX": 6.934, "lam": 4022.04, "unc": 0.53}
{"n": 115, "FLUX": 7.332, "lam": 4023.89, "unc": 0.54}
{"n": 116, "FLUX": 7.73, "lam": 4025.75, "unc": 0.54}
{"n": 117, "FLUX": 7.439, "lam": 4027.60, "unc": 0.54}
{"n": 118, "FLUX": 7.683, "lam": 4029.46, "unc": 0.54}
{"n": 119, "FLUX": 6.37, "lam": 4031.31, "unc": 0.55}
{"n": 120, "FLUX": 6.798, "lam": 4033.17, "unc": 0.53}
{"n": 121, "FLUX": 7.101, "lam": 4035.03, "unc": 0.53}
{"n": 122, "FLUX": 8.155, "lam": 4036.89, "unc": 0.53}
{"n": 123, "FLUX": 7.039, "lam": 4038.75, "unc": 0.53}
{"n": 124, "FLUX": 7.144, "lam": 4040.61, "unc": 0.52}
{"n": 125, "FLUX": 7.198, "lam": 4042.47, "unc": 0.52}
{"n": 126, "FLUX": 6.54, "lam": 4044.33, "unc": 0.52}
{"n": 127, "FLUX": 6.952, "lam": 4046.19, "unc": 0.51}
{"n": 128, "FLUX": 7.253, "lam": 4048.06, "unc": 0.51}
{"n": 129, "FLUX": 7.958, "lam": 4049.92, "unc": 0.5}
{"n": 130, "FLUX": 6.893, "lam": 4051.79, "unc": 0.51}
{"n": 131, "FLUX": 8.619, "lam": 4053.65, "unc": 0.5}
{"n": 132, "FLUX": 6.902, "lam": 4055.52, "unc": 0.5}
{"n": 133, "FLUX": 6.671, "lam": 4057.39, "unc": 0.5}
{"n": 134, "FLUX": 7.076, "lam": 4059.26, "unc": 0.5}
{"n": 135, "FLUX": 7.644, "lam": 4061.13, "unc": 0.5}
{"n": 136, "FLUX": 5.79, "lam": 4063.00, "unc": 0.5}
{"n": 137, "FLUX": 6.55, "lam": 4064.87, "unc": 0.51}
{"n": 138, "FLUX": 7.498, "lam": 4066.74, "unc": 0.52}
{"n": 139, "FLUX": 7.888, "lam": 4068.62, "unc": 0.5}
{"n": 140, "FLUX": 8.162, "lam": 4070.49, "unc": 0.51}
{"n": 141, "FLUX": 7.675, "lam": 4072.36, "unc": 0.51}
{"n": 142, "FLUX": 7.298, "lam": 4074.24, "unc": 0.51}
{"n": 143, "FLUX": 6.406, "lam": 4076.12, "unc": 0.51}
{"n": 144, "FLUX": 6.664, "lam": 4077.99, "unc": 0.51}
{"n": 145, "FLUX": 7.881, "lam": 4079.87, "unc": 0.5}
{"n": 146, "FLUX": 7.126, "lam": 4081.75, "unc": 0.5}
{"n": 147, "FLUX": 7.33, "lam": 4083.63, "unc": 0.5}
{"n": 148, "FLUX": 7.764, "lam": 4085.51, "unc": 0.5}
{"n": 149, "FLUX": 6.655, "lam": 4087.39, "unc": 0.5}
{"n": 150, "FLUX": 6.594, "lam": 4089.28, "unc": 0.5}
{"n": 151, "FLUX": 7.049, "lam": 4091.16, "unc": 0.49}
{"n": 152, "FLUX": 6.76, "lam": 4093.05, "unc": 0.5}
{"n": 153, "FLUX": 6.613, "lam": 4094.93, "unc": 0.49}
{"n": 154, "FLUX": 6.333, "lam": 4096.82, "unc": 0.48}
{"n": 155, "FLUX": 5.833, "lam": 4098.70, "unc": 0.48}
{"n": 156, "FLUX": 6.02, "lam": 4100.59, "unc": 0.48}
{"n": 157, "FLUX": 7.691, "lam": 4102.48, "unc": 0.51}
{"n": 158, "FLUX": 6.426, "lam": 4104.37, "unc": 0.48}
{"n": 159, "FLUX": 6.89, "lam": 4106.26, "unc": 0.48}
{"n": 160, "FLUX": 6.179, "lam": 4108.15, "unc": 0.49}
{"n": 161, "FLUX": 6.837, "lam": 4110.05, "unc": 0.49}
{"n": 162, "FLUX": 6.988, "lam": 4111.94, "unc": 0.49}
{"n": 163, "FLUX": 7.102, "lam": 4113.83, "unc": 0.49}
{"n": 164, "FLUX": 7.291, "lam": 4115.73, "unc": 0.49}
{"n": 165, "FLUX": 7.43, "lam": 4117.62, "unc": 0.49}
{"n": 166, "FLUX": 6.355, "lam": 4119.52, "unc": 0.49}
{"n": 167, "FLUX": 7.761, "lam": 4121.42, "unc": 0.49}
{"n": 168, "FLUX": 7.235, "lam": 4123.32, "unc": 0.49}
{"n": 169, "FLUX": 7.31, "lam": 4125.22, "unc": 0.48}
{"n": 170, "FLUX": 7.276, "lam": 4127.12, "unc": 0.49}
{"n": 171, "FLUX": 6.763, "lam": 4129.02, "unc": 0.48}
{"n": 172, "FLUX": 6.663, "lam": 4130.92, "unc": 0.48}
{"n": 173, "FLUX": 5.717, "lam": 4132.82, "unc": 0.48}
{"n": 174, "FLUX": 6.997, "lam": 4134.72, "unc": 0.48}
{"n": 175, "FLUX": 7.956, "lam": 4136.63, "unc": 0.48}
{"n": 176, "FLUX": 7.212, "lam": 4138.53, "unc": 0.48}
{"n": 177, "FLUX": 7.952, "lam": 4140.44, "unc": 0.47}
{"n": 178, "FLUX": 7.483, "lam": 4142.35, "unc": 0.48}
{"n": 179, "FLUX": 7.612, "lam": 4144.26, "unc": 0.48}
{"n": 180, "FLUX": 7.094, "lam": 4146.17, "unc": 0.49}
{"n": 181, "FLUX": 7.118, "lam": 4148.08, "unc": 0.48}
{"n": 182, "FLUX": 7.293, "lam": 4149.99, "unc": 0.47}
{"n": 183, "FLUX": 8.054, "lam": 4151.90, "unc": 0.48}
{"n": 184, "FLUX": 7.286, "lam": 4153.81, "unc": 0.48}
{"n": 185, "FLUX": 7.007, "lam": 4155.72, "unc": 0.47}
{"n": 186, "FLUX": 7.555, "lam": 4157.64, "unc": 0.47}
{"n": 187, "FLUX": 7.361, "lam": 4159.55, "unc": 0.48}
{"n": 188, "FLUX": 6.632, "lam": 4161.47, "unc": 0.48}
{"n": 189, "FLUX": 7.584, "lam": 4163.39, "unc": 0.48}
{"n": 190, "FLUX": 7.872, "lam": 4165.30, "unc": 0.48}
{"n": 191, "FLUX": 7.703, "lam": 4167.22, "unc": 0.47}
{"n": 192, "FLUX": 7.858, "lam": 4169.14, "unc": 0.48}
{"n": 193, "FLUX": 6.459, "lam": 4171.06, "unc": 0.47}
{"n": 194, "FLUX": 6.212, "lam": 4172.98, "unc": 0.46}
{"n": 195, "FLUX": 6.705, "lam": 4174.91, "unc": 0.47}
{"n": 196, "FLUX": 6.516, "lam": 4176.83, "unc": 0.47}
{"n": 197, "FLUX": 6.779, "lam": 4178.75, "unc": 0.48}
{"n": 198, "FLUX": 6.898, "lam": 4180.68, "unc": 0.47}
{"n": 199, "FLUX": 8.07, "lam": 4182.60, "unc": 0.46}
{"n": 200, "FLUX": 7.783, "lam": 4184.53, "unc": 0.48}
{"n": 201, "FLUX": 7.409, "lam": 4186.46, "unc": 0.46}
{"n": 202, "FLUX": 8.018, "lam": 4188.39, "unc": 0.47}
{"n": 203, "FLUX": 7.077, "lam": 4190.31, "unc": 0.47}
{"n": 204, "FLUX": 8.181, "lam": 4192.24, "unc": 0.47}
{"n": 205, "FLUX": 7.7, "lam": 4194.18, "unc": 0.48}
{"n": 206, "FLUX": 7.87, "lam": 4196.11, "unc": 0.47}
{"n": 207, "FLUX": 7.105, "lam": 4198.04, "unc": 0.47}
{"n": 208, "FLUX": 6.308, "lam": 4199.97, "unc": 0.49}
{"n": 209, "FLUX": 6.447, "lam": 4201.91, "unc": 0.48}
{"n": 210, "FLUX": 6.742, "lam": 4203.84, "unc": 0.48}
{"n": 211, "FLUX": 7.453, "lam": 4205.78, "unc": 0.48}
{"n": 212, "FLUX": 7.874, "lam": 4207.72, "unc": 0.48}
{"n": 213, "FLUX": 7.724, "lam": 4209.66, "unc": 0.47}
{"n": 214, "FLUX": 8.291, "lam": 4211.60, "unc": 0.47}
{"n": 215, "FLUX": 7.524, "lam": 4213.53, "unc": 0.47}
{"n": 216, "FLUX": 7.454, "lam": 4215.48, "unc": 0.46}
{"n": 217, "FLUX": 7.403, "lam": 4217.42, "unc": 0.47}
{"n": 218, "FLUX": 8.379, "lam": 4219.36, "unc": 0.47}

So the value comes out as 1.37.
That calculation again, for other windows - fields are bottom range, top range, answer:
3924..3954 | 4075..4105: 1.48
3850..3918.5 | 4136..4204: 1.41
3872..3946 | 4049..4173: 1.50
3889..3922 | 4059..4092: 1.38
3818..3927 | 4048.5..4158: 1.43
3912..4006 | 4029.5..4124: 1.31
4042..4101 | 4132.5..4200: 1.09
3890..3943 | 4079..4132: 1.45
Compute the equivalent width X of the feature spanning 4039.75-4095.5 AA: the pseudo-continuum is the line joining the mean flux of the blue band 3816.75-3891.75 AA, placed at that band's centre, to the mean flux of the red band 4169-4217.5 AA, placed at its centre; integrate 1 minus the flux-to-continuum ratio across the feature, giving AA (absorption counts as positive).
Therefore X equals -4.4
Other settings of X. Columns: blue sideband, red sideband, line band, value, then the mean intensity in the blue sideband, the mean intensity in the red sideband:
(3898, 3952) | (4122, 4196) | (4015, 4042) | -4.68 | 5.39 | 7.28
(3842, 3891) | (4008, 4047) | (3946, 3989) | 7.51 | 5.98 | 7.19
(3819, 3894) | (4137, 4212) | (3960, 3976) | 3.81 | 5.5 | 7.34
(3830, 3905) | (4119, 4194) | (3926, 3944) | 4.45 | 5.55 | 7.26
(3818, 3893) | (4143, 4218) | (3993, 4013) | -2.71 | 5.51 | 7.33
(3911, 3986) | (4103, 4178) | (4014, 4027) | -3.00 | 5.33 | 7.12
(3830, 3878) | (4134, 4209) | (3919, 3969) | 9.54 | 5.85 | 7.32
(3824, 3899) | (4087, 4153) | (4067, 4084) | -1.66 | 5.47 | 6.99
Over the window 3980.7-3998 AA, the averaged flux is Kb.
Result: 6.69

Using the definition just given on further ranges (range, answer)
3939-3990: 5.62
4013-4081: 7.25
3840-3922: 5.82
